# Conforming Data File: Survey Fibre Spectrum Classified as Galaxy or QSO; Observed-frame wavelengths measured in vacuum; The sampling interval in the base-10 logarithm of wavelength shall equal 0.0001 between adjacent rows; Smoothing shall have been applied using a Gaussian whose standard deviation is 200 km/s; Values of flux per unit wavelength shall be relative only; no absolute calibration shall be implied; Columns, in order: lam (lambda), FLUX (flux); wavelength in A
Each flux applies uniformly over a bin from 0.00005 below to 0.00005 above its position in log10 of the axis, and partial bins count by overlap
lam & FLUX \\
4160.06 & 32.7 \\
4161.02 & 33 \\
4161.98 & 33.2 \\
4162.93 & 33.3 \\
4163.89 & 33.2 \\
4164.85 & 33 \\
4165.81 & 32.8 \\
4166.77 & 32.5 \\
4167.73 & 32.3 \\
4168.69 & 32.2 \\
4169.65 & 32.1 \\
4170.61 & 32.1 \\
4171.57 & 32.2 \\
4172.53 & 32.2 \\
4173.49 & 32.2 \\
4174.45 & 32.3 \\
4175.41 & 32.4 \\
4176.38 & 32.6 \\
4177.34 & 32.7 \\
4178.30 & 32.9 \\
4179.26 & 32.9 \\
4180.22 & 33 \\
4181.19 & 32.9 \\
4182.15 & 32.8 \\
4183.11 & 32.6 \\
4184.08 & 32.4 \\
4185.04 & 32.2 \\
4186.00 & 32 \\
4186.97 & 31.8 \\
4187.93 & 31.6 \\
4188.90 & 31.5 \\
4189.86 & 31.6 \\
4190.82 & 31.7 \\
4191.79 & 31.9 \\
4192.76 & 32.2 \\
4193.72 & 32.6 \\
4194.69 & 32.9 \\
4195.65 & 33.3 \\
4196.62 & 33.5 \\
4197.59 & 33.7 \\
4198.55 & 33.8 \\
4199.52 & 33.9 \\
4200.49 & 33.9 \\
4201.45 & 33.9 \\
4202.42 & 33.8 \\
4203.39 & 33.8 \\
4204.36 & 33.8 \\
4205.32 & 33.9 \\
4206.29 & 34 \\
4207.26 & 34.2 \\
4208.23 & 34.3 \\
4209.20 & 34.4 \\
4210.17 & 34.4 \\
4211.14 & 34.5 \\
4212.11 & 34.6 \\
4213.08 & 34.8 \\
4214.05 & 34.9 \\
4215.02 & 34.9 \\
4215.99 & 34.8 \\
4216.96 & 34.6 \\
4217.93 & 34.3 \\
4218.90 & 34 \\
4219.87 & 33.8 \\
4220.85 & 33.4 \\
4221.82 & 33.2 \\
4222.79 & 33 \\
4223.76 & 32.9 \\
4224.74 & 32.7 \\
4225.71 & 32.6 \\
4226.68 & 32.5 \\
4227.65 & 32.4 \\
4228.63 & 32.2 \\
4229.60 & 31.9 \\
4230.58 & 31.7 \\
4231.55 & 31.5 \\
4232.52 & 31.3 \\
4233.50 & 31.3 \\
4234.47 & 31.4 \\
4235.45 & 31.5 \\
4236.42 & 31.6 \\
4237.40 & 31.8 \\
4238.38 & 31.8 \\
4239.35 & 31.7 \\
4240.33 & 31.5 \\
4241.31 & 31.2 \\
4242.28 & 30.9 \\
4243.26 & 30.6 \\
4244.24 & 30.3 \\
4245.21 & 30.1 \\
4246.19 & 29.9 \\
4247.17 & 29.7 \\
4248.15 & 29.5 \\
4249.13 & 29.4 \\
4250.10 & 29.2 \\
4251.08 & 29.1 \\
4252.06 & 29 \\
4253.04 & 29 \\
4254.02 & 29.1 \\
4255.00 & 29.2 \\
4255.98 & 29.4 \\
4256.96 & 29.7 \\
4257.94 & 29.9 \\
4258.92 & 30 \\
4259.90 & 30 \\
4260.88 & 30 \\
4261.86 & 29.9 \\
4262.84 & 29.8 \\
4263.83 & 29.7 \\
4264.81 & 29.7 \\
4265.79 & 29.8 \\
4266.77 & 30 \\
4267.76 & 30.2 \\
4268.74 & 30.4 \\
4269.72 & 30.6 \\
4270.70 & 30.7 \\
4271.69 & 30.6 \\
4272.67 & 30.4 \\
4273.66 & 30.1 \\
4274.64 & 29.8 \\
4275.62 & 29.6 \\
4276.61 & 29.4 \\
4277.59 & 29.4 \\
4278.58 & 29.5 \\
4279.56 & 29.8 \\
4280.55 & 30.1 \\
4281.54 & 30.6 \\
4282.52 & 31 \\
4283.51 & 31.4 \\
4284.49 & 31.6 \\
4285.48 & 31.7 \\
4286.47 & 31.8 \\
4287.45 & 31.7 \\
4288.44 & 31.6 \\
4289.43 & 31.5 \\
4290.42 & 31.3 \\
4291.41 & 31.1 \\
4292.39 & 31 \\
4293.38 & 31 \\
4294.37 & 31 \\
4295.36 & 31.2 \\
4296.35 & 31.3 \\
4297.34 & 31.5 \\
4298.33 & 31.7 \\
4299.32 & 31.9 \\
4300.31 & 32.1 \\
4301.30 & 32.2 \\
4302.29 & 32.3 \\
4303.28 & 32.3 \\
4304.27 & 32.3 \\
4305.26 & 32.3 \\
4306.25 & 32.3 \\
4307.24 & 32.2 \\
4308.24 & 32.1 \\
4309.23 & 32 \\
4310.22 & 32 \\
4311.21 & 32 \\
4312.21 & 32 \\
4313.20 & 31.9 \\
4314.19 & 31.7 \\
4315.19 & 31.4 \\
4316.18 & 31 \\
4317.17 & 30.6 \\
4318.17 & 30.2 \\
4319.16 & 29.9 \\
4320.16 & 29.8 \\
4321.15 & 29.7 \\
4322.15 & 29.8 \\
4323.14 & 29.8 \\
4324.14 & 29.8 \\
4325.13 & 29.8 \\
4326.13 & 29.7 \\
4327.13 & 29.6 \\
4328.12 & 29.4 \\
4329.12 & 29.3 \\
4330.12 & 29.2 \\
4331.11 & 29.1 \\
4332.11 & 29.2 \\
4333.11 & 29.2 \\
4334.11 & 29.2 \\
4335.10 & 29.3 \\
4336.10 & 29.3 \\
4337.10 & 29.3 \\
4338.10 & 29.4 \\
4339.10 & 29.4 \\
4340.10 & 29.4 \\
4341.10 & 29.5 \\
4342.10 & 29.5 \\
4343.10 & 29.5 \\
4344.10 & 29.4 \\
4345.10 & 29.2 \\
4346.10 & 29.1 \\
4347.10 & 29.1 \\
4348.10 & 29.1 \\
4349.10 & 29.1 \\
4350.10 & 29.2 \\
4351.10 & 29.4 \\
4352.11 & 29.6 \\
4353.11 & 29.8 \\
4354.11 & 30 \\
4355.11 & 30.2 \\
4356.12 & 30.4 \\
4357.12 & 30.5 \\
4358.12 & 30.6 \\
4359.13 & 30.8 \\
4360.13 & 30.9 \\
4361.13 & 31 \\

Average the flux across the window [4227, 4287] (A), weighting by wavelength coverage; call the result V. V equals 30.4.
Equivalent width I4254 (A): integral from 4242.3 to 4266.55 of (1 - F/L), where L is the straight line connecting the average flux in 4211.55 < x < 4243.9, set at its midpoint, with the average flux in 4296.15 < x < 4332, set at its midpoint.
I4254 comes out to 1.83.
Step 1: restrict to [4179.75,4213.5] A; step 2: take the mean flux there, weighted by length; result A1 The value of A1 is 33.2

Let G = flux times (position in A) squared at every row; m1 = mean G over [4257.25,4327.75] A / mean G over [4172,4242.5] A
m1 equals 1.0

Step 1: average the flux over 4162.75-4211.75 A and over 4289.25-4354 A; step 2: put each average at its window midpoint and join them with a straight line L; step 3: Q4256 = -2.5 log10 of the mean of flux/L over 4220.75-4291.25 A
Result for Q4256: 0.03 mag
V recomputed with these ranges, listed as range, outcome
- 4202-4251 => 32.5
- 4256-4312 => 30.9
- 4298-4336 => 30.8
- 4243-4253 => 29.6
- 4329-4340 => 29.3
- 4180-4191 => 32.2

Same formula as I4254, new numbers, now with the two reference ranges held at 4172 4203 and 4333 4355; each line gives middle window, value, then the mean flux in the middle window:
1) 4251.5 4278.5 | 1.07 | 29.8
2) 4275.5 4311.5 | -1.08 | 31.4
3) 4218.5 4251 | 0.15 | 31.6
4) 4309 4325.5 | -0.45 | 30.8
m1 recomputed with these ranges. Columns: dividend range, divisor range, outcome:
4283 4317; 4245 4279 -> 1.08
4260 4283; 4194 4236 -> 0.92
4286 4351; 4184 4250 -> 0.98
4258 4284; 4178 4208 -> 0.95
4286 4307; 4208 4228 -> 0.97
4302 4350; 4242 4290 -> 1.03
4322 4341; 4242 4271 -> 1.02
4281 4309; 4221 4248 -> 1.03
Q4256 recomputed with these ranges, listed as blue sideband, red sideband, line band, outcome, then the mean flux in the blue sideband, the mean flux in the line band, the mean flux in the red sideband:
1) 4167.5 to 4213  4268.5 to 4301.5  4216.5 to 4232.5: -0.02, 33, 32.9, 30.9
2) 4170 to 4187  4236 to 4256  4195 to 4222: -0.09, 32.5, 34.1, 30.2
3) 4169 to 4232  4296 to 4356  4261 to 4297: 0.03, 33.1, 30.6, 30.4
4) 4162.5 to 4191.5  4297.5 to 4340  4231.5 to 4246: 0.02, 32.4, 31.2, 30.7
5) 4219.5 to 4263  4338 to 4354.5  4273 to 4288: -0.01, 30.9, 30.5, 29.4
